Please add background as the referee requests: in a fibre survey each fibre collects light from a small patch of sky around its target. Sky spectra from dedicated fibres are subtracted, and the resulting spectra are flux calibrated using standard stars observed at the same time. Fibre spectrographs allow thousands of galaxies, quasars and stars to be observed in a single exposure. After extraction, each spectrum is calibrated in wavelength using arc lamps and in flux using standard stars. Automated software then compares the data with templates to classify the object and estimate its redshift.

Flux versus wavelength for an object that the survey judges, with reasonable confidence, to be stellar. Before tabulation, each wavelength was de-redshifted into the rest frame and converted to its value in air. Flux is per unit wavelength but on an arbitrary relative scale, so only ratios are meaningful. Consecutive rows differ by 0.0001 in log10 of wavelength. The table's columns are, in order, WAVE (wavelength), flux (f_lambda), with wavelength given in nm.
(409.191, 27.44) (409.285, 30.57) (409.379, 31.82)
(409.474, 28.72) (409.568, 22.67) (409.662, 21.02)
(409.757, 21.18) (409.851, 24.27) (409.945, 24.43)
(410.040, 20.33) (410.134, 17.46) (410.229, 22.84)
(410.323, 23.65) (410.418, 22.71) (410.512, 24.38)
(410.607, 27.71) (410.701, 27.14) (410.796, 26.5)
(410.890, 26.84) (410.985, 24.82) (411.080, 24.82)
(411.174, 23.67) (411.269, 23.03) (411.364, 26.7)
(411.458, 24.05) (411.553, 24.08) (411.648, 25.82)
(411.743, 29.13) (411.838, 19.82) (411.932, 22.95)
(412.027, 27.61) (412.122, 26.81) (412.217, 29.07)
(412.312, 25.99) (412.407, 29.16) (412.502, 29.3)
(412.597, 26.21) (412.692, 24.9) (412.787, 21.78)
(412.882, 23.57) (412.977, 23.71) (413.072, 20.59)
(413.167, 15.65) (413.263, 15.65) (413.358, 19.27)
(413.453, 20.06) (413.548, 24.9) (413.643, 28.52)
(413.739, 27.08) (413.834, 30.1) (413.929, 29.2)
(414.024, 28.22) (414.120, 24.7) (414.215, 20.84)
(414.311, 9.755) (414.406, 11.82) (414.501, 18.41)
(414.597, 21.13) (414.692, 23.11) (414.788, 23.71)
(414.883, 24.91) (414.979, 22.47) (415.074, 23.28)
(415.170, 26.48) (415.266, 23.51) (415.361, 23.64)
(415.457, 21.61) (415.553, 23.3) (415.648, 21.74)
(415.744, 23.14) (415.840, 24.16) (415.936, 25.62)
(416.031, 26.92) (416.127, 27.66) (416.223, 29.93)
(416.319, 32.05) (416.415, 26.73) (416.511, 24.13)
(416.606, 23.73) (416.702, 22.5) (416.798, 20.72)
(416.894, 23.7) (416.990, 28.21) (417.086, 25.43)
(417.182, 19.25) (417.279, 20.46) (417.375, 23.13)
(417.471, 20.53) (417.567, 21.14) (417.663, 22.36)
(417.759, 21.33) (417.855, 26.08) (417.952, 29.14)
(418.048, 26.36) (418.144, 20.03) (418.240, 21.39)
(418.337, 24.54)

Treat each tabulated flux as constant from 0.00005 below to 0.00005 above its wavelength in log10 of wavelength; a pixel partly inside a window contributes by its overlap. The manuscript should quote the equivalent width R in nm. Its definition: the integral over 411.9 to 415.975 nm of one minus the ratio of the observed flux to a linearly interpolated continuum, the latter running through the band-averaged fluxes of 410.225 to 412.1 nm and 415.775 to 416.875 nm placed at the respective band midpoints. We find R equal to 0.31 nm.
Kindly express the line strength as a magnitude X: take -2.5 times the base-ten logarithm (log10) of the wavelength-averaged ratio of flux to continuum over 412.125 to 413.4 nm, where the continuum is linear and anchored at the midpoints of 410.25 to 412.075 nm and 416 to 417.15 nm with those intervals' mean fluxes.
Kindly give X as 0.07 mag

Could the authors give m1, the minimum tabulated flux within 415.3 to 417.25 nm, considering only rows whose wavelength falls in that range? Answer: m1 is 19.25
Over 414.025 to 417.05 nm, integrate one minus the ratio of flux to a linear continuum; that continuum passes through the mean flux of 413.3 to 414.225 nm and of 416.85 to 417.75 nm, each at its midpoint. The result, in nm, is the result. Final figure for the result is 0.061 nm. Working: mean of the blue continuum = 25.4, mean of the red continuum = 22.6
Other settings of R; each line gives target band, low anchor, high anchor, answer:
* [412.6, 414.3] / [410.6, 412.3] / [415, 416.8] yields 0.135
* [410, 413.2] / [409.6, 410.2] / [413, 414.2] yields -0.297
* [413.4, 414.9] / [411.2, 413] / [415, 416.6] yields 0.145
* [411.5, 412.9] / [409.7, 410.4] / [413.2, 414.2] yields -0.137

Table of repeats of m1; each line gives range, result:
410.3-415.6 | 9.755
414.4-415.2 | 11.82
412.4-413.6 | 15.65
